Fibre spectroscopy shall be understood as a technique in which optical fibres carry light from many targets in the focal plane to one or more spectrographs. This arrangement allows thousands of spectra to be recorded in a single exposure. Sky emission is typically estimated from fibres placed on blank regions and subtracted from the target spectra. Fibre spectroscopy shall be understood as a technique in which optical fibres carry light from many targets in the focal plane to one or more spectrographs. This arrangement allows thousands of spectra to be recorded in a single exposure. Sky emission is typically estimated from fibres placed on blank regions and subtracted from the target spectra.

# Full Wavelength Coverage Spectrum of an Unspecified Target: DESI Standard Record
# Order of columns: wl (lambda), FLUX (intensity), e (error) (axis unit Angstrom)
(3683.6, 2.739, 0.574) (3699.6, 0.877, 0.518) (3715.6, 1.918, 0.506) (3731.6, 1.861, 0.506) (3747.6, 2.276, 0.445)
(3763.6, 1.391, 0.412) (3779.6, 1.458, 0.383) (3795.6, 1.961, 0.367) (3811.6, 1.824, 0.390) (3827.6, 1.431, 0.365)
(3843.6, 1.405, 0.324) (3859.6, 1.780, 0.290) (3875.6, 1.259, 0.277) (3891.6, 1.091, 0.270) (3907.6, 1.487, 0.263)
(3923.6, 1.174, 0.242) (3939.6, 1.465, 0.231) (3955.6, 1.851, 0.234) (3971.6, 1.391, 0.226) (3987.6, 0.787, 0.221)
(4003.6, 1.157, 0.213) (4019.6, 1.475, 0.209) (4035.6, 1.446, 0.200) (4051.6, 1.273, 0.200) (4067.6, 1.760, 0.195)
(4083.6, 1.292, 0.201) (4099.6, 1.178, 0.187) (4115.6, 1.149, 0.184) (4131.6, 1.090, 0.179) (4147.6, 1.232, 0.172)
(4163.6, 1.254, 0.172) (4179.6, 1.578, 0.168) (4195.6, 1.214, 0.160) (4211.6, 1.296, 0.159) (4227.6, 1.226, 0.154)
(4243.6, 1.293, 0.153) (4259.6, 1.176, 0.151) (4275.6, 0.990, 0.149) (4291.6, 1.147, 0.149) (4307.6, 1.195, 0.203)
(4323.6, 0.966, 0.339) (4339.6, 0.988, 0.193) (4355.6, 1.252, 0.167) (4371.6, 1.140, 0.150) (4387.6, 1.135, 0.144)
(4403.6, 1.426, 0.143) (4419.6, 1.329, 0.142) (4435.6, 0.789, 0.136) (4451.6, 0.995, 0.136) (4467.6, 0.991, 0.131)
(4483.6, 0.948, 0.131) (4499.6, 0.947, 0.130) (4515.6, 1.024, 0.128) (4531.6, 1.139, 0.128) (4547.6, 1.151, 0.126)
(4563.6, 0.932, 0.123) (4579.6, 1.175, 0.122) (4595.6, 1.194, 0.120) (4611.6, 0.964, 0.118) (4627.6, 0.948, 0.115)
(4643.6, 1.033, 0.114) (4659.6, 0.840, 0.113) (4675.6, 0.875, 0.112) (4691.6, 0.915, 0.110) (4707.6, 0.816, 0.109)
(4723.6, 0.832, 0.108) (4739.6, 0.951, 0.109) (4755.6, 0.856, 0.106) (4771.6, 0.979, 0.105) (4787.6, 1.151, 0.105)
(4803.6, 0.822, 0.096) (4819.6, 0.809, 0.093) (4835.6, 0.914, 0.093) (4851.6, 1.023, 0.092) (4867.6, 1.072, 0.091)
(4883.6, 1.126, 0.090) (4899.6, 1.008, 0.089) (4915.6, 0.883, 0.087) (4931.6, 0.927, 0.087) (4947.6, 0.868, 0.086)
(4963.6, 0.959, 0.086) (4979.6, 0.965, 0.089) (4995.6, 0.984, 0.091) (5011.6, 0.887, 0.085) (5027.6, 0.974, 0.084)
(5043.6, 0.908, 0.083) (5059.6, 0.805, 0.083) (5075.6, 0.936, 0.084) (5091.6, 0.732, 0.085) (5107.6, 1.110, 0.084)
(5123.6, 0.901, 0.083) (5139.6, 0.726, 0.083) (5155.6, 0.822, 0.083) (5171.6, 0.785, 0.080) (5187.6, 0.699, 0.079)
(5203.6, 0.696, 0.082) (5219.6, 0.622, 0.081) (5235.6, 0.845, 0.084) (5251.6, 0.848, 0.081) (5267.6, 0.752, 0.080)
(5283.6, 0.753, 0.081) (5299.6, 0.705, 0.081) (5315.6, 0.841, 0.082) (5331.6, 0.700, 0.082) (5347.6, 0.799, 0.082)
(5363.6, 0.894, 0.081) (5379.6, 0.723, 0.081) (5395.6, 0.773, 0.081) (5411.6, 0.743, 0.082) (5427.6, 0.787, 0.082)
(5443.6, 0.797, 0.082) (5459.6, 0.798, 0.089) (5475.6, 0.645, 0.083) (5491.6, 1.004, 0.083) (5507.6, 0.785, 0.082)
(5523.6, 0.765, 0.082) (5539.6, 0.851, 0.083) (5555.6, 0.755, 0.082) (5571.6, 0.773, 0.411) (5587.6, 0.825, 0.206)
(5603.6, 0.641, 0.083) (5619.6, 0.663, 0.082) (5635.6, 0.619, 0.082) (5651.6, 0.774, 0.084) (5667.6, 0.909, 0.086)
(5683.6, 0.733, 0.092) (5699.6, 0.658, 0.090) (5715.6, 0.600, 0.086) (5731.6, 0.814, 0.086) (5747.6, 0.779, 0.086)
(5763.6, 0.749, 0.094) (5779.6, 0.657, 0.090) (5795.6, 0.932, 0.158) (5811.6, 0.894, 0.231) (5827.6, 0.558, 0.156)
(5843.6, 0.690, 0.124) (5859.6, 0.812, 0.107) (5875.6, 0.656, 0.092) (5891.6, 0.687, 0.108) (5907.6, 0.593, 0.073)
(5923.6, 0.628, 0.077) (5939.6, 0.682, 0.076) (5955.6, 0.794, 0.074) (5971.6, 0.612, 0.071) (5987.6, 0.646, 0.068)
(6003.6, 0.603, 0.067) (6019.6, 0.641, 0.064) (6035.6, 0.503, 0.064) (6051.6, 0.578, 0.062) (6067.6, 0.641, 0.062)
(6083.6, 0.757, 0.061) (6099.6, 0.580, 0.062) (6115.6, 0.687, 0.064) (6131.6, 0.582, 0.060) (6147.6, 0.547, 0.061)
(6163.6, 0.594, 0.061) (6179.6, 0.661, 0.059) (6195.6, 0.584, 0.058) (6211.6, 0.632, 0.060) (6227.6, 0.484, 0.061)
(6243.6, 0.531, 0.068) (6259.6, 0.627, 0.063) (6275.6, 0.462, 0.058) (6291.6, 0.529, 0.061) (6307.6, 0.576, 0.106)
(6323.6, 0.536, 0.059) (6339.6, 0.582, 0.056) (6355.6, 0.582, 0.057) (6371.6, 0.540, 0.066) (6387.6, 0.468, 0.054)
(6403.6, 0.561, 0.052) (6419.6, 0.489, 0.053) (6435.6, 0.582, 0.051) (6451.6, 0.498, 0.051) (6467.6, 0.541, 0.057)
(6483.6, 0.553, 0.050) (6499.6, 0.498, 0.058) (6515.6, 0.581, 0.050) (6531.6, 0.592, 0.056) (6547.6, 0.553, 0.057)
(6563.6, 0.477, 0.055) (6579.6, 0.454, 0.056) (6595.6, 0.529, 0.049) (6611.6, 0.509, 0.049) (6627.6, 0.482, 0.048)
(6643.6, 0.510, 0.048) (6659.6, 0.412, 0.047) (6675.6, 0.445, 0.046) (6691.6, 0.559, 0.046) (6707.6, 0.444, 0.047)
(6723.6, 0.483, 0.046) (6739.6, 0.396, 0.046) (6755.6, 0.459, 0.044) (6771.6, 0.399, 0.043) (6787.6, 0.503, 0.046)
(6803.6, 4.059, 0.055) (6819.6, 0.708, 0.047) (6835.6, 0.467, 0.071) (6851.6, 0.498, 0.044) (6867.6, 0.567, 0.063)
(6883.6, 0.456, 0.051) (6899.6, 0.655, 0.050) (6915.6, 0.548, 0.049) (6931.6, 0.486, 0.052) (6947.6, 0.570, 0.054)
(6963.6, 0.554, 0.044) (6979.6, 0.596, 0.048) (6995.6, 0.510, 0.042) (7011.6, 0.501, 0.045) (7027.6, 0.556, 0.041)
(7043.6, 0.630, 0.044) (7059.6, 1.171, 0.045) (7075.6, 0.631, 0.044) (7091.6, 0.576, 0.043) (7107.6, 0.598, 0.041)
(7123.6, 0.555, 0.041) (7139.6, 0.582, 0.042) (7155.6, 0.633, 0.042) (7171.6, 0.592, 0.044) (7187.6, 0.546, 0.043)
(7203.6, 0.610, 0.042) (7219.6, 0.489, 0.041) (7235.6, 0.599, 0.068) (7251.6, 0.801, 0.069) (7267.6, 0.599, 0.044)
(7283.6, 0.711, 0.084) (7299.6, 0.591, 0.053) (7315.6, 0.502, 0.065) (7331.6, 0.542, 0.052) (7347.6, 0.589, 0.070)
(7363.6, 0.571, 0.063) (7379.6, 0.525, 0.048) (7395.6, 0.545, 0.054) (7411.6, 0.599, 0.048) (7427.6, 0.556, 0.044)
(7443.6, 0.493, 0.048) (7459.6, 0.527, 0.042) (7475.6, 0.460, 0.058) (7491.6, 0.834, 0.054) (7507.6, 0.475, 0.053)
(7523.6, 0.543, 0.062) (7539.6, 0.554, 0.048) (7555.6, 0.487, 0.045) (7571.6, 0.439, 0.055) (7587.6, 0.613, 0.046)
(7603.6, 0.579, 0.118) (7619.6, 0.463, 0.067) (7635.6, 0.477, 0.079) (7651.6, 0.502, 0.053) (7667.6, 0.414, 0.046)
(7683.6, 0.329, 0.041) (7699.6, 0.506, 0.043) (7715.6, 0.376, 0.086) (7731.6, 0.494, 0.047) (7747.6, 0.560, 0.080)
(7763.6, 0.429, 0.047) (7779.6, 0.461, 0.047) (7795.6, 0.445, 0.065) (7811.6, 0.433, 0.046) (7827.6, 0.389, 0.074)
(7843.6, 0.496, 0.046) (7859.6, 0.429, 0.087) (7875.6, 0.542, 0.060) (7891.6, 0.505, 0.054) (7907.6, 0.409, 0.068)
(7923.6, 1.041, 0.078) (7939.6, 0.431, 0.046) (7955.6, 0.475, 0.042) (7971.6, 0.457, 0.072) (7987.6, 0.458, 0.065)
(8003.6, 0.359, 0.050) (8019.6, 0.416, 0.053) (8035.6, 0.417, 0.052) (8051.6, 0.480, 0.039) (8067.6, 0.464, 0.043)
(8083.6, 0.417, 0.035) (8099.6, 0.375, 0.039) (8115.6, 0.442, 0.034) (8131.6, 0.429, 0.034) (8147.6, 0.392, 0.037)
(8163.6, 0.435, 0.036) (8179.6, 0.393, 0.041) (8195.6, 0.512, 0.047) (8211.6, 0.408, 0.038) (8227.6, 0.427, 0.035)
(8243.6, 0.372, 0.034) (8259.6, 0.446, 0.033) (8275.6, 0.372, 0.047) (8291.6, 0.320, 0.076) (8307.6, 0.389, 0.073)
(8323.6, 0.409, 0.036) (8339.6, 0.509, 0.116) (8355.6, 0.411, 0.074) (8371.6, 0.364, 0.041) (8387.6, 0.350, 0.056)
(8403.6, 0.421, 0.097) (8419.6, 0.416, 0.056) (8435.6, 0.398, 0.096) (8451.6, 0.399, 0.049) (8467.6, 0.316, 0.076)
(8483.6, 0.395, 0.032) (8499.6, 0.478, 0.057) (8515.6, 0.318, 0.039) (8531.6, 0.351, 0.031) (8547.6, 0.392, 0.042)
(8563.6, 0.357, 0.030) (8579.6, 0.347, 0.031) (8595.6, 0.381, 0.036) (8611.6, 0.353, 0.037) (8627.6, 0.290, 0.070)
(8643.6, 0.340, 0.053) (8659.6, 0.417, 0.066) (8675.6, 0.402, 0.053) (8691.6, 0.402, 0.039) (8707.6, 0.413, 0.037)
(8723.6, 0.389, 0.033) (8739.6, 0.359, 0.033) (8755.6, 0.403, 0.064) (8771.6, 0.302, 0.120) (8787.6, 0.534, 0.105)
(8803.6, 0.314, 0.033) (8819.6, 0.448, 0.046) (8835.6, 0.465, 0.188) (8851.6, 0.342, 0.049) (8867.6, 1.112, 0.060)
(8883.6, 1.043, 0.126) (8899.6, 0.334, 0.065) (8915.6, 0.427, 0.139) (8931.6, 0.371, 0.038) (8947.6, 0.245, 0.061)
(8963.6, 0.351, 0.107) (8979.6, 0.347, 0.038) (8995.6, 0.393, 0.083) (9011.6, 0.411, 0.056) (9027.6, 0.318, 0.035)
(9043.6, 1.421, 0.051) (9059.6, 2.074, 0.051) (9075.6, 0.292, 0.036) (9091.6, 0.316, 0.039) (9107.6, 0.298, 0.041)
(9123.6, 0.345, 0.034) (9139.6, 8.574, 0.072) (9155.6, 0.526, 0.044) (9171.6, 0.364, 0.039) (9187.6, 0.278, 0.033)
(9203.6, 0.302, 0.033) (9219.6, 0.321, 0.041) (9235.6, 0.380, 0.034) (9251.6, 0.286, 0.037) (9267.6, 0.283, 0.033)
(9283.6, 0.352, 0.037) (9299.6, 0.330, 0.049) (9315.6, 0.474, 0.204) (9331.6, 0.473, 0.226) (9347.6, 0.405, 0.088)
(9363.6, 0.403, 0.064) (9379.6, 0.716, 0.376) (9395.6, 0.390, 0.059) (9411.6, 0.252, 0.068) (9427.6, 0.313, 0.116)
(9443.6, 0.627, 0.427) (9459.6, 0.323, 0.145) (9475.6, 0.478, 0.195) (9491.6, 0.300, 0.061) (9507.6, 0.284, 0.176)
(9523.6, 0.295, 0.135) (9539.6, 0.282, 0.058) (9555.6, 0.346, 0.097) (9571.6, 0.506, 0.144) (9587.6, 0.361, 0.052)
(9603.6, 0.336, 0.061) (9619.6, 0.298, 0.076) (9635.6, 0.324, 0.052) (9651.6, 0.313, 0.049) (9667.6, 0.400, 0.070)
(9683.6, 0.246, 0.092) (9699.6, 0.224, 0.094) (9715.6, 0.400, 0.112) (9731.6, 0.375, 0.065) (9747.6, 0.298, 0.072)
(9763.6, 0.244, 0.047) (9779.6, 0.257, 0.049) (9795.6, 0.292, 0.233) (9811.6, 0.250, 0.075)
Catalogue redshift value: 0.825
